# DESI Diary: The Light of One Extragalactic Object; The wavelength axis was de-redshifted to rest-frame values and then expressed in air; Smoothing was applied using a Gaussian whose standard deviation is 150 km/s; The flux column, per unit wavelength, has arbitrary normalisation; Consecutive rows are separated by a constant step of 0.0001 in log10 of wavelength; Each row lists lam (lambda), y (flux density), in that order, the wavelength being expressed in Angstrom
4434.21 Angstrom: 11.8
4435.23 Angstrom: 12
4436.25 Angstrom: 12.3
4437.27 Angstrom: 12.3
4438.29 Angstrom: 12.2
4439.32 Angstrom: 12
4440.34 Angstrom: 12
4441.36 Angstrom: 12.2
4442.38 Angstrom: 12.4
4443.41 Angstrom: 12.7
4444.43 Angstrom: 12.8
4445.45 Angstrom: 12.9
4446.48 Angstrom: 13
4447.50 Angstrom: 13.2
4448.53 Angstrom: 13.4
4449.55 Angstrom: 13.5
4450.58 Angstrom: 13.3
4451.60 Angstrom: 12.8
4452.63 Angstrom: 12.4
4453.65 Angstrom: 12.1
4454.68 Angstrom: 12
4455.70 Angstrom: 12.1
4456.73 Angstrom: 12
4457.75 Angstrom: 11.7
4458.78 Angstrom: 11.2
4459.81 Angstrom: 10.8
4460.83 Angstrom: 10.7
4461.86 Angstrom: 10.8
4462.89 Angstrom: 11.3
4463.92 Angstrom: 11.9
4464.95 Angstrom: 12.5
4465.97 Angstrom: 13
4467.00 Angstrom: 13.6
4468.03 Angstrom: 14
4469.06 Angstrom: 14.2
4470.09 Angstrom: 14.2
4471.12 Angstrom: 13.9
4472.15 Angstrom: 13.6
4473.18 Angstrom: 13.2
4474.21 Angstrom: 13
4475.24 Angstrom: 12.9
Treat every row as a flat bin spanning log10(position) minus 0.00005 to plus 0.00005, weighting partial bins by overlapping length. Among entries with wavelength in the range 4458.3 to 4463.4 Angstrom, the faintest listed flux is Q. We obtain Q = 10.7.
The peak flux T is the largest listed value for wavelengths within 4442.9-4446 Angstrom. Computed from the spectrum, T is 12.9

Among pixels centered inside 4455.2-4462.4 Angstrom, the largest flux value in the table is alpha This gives 12.1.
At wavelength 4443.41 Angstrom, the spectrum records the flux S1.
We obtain 12.7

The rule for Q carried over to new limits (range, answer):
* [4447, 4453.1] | 12.4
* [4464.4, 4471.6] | 12.5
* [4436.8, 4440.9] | 12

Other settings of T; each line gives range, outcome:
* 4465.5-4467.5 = 13.6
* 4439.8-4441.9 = 12.2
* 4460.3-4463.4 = 11.3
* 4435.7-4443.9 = 12.7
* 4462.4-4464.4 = 11.9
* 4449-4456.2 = 13.5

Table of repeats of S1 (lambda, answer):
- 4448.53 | 13.4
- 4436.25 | 12.3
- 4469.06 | 14.2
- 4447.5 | 13.2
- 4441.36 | 12.2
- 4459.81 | 10.8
